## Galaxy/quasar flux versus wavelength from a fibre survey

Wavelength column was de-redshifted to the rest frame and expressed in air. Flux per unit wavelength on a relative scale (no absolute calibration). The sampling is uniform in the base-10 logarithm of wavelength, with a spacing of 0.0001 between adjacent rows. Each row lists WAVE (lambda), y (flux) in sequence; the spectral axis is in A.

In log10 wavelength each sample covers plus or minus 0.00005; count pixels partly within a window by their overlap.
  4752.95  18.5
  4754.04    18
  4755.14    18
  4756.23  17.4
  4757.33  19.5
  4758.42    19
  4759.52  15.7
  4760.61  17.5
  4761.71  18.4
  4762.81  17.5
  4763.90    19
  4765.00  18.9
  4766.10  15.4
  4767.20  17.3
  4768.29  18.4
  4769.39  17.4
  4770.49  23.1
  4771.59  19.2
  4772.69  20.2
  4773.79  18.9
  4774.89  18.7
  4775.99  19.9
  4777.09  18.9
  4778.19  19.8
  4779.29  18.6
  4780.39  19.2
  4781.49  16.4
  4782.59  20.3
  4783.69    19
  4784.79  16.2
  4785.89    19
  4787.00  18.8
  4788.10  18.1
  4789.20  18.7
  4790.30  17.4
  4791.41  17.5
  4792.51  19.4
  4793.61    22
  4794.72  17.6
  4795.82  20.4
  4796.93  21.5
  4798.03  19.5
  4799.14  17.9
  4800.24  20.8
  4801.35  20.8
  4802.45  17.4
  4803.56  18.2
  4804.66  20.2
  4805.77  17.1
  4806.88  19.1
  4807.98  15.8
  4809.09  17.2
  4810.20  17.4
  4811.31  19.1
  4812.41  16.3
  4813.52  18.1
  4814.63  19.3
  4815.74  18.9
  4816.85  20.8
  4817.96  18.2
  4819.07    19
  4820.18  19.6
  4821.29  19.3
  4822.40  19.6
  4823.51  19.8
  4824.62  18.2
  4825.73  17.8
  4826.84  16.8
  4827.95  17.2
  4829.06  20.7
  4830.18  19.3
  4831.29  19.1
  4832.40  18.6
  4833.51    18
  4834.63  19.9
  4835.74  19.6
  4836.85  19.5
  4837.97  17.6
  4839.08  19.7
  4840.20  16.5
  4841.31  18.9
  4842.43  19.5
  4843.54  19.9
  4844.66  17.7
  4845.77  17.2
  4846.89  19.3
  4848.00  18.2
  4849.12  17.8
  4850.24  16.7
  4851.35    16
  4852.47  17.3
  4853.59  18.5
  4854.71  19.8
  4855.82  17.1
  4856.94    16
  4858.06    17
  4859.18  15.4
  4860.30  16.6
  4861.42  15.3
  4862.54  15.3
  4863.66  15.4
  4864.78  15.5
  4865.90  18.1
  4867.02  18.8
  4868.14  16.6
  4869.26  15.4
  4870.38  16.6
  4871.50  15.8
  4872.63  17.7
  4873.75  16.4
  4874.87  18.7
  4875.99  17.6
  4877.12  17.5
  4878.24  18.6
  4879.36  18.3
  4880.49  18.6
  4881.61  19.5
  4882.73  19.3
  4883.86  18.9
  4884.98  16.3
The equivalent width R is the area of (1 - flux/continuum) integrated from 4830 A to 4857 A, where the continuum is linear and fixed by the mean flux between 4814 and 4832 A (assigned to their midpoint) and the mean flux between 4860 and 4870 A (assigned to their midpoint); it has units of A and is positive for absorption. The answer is -1.0 A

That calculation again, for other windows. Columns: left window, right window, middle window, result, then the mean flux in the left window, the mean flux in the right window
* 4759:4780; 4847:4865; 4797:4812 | -0.6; 18.6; 16.8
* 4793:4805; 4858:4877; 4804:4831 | 0.4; 19.7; 16.6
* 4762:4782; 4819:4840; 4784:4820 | 0.2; 18.7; 18.9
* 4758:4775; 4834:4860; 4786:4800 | -0.6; 18.4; 18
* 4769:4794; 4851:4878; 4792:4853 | -2.5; 19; 16.9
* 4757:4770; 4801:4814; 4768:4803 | -2.3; 17.8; 18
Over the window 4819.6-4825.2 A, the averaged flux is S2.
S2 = 19.3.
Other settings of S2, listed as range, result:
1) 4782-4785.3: 18.5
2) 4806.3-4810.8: 17.4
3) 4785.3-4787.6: 18.8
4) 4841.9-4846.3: 18.6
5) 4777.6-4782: 18.5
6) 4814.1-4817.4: 19.7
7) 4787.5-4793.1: 18.3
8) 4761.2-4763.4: 18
